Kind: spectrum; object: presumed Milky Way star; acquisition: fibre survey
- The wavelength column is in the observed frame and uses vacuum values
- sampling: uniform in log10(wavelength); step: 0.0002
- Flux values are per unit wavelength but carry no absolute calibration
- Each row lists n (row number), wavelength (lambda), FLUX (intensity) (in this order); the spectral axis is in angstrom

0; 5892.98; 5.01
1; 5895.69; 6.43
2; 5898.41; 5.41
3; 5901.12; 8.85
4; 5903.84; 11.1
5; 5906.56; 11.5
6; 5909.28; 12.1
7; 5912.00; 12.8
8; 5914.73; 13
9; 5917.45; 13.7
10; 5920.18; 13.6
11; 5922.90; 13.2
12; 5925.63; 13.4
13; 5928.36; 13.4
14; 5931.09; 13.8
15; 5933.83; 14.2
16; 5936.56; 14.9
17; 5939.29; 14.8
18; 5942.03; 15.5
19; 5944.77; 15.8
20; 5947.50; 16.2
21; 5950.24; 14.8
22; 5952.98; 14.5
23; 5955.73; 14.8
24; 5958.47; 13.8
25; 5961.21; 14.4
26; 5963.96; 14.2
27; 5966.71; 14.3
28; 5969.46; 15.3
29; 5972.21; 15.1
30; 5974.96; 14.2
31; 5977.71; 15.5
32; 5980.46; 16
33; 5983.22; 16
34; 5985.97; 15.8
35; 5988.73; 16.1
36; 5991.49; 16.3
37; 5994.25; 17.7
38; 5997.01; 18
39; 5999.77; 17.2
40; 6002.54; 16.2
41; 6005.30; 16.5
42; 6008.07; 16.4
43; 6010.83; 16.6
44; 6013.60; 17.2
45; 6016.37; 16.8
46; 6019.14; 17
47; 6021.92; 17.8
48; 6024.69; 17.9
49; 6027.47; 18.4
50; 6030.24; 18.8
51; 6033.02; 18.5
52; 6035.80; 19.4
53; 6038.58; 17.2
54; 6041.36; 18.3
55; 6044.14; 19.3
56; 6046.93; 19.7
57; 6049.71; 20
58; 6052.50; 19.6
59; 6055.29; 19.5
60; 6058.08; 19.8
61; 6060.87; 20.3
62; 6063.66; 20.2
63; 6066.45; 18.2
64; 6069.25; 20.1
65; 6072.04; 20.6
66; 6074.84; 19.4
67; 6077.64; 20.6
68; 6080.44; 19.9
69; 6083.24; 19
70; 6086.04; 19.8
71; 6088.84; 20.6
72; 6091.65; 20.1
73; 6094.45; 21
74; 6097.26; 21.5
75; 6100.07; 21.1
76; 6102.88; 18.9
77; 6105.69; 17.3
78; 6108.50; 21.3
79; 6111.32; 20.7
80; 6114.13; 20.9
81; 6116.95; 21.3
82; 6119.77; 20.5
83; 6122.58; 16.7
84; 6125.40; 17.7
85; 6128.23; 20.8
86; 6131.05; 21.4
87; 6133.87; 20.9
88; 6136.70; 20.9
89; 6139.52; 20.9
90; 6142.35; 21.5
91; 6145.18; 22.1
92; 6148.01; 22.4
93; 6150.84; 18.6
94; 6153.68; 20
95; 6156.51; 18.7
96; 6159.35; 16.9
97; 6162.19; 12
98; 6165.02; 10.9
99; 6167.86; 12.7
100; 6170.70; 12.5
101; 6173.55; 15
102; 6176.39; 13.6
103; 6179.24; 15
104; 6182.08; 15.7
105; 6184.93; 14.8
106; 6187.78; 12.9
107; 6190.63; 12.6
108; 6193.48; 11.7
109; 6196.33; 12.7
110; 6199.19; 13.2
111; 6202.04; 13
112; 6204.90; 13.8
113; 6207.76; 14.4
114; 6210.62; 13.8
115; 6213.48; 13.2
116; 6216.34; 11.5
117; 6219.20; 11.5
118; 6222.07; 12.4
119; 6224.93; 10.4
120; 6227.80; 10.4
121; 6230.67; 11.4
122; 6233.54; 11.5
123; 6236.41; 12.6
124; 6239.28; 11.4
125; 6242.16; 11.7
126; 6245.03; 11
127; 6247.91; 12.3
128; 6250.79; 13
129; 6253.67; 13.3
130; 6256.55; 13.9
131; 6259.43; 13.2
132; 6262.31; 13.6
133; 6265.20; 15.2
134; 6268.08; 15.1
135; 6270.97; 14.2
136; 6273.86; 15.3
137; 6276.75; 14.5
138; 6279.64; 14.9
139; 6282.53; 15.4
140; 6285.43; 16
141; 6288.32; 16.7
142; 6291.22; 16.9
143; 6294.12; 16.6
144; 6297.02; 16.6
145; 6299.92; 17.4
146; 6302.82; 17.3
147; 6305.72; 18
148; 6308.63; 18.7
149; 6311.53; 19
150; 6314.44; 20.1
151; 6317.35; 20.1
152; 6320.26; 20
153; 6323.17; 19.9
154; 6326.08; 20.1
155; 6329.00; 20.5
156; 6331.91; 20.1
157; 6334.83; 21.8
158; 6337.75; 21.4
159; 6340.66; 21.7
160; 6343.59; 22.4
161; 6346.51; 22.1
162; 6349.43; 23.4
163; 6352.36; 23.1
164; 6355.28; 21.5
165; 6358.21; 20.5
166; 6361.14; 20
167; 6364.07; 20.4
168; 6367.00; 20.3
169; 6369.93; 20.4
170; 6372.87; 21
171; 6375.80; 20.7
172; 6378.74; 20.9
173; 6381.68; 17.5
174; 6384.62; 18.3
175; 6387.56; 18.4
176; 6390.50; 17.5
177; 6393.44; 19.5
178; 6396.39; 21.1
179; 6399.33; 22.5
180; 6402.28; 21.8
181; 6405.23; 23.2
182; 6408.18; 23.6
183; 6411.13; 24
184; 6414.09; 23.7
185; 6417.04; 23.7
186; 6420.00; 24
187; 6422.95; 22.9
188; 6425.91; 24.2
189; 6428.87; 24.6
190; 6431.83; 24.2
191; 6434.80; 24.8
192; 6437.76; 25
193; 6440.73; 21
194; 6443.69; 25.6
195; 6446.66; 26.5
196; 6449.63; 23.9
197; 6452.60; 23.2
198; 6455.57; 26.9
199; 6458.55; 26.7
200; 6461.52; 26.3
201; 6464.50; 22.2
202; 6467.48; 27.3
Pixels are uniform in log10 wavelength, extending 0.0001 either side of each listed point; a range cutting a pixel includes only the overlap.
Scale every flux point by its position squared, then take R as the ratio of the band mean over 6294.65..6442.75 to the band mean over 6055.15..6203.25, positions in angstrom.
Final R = 1.26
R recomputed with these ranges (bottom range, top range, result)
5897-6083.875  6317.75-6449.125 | 1.53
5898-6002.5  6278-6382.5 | 1.54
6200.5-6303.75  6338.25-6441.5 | 1.66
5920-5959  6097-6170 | 1.40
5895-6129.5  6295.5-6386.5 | 1.33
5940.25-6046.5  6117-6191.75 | 1.11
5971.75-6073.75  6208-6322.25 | 0.89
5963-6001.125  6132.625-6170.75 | 1.21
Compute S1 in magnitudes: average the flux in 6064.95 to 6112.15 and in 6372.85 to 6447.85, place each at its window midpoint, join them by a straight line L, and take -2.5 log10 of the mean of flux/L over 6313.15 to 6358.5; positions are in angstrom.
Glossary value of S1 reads 0.03 mag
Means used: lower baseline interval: 20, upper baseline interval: 22.3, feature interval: 21.2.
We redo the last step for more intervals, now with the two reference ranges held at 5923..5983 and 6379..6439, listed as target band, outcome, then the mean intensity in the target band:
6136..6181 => 0.06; 17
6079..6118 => -0.18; 20.2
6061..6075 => -0.19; 19.8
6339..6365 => -0.02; 21.7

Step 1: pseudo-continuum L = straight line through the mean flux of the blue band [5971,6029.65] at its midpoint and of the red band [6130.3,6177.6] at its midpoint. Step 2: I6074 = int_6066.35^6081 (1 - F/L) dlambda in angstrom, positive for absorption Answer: -2.4 angstrom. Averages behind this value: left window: 16.6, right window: 17.7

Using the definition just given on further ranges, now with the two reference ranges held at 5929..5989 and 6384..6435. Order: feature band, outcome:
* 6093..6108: -2.4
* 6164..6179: 4.3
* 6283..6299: 3.0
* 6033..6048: -2.2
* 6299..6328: 2.3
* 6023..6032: -1.3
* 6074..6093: -3.3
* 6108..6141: -4.9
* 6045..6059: -2.7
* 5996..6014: -1.3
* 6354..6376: 1.0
